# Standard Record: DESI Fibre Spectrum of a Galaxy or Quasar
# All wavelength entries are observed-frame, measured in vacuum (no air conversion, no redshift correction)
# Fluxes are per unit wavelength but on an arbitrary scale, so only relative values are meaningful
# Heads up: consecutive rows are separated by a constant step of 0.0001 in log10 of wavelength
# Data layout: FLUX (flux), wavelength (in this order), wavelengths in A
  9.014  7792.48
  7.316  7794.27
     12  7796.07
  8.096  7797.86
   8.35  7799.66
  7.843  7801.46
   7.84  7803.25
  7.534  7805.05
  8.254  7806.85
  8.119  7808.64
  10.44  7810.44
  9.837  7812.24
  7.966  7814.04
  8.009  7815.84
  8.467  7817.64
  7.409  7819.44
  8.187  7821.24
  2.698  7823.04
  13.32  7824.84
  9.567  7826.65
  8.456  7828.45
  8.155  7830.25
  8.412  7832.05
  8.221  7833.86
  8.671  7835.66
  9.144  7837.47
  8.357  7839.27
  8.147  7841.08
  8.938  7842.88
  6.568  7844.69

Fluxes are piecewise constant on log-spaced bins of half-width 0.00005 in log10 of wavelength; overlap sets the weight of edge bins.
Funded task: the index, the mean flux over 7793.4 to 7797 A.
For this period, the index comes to 9.66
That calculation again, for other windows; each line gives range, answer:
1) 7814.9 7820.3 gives 7.97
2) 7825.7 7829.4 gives 9.04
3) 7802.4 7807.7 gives 7.86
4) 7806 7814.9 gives 8.93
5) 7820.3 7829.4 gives 8.44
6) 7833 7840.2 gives 8.6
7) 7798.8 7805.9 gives 7.89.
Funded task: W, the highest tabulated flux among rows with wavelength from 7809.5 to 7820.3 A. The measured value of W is 10.44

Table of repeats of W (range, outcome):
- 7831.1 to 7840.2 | 9.144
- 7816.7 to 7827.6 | 13.32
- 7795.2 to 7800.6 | 12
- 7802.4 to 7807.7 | 8.254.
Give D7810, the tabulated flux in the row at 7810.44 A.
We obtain 10.44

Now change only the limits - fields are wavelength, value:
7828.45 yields 8.456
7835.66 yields 8.671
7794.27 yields 7.316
